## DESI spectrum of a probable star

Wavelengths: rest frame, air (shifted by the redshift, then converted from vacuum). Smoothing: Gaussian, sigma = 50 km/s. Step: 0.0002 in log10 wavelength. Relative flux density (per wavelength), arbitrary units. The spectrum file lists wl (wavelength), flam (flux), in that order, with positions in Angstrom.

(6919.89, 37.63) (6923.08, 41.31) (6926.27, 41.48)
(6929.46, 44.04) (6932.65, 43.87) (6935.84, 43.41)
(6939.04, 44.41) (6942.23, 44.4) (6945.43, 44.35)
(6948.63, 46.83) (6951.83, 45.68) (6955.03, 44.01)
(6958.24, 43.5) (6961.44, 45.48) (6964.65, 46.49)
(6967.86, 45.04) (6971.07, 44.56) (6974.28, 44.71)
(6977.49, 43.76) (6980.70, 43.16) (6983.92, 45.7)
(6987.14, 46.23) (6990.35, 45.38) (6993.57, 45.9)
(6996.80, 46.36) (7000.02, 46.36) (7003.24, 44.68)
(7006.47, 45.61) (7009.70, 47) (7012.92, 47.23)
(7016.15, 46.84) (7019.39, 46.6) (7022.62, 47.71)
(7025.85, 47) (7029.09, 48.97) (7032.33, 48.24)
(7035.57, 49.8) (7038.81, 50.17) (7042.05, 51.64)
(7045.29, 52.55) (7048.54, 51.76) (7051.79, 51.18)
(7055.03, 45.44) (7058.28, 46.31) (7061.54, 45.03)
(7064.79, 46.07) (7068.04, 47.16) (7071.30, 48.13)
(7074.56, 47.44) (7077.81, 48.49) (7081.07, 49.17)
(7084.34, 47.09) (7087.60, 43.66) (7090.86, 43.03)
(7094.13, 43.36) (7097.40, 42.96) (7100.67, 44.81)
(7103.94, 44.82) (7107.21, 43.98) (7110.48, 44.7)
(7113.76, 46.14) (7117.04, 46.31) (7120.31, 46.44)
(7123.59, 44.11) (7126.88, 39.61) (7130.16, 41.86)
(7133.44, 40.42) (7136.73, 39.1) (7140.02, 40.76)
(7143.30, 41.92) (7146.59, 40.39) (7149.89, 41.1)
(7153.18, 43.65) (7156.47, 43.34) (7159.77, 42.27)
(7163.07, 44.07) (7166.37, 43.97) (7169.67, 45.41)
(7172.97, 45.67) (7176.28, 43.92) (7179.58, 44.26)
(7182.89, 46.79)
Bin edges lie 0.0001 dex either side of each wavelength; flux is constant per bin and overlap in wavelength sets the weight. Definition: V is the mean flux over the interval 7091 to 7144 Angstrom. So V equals 43.2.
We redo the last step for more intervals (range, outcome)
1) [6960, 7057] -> 47.1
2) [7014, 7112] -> 47.1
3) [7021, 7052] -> 49.8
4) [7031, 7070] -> 48.8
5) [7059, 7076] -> 46.7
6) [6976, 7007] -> 45.3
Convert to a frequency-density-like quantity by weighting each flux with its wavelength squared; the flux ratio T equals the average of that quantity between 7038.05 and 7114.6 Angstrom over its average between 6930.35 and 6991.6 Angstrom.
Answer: 1.08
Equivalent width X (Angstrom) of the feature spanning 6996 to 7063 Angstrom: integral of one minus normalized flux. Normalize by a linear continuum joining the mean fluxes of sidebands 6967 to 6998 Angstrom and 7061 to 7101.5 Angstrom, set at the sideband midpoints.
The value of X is -3.66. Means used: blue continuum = 45.1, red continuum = 45.9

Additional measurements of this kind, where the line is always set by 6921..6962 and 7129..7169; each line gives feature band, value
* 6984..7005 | -1.1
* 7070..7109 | -2.7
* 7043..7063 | -2.8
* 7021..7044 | -3.2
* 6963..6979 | -0.5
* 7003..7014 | -0.7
